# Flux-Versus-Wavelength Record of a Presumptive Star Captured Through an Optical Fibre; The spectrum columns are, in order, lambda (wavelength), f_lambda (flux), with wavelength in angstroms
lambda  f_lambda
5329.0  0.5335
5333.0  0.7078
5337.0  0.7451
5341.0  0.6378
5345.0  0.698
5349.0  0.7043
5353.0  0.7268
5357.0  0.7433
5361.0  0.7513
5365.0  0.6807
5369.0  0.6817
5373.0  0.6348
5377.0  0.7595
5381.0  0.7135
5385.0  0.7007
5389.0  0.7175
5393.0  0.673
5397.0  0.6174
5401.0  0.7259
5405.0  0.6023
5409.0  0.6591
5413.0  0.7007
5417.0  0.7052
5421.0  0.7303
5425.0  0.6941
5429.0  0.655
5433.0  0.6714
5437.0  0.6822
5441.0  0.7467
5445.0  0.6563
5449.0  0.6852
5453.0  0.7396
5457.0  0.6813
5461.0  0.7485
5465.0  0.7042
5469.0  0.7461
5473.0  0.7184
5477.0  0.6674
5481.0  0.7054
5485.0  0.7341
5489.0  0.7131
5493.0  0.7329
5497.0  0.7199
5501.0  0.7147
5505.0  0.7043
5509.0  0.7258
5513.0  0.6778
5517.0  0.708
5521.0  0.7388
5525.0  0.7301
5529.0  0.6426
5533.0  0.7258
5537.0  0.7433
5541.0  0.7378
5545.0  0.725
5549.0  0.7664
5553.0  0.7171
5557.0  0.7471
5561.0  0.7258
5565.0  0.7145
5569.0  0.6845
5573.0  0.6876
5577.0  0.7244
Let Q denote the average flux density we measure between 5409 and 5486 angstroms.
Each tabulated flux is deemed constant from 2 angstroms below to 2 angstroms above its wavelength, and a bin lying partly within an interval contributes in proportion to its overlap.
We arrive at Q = 0.702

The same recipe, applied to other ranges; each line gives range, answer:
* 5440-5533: 0.71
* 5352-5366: 0.729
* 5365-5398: 0.689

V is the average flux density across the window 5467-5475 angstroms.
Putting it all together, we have 0.732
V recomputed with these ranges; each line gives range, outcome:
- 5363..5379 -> 0.689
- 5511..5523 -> 0.708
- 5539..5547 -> 0.731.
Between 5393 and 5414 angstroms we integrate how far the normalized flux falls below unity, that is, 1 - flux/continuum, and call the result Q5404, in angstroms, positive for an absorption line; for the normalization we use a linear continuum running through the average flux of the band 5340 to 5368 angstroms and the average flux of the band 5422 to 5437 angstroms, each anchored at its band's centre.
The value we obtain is 0.86 angstroms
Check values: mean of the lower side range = 0.708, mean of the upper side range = 0.678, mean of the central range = 0.66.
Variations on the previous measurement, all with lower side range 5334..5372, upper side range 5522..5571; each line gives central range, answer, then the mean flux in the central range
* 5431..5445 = 0.37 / 0.694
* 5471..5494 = 0.18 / 0.711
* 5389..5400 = 0.68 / 0.666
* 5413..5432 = 0.43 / 0.695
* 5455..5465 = 0.03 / 0.713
